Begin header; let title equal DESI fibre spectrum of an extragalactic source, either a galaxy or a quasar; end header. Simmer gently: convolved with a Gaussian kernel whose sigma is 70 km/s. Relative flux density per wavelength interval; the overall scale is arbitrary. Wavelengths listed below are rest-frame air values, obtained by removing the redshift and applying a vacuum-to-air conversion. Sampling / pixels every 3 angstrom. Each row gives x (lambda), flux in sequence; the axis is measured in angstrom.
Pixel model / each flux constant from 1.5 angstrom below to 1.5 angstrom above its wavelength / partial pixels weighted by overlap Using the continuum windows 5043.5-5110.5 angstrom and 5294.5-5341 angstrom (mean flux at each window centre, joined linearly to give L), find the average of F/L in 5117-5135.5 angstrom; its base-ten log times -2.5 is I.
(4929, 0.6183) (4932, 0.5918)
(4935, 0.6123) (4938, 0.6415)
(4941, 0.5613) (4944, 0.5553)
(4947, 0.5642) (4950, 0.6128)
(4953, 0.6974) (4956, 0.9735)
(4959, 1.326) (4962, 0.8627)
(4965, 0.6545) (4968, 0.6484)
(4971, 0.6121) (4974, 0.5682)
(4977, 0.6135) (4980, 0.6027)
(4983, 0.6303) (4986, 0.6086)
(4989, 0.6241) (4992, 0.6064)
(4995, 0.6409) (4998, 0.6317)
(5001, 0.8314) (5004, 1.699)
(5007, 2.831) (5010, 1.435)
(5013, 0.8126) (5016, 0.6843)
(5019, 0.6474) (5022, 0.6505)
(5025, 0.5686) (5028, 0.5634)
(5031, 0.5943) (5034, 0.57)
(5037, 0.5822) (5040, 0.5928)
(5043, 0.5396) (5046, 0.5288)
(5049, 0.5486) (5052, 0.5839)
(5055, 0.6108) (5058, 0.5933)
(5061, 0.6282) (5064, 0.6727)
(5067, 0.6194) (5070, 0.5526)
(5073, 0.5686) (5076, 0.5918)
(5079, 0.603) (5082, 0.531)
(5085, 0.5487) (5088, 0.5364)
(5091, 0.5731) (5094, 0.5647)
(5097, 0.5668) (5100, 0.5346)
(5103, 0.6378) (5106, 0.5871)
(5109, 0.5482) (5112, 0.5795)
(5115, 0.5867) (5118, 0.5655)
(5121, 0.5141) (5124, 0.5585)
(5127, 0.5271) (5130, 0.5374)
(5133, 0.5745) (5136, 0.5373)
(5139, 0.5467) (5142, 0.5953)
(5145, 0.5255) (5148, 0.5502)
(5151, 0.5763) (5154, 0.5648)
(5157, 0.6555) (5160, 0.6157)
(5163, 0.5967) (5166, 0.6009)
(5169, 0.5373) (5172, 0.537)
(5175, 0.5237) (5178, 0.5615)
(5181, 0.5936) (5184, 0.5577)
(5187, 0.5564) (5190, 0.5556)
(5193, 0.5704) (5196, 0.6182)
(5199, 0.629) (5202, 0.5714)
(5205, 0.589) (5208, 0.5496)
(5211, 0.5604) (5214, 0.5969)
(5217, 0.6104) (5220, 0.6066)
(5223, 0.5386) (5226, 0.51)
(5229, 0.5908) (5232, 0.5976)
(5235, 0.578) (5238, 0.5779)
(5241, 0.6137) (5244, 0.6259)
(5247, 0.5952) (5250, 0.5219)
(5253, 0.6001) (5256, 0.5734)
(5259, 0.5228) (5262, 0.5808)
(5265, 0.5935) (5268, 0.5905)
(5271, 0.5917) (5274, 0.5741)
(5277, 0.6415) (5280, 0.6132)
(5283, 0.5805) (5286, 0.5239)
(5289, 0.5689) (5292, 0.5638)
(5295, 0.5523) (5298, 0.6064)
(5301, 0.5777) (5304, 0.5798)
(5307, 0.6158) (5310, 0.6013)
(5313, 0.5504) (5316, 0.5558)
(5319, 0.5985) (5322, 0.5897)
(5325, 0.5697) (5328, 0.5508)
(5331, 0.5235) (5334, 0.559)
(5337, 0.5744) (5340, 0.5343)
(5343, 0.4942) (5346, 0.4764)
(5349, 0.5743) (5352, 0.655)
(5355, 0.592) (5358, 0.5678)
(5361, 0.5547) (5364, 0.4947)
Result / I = 0.06 mag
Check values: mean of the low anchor 0.578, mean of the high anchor 0.572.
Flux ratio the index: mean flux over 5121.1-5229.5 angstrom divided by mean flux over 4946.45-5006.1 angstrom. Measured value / 0.74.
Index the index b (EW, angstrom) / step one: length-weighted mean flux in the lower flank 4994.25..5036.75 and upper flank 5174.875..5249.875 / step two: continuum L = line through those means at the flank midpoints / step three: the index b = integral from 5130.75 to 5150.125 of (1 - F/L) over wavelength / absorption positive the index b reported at 4.2 angstrom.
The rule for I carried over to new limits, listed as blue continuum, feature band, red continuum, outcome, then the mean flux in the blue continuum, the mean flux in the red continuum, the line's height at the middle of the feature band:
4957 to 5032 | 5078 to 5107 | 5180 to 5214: 0.25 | 0.84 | 0.578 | 0.713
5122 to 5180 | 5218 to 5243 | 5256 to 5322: -0.01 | 0.564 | 0.58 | 0.573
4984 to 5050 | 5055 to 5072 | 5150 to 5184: 0.20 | 0.809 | 0.578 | 0.737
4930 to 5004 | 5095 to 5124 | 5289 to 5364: 0.14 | 0.698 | 0.566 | 0.646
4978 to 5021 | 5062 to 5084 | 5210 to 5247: 0.37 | 0.942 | 0.585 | 0.827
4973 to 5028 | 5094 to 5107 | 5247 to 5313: 0.30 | 0.866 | 0.579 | 0.763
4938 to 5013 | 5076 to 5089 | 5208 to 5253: 0.29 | 0.845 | 0.58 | 0.734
